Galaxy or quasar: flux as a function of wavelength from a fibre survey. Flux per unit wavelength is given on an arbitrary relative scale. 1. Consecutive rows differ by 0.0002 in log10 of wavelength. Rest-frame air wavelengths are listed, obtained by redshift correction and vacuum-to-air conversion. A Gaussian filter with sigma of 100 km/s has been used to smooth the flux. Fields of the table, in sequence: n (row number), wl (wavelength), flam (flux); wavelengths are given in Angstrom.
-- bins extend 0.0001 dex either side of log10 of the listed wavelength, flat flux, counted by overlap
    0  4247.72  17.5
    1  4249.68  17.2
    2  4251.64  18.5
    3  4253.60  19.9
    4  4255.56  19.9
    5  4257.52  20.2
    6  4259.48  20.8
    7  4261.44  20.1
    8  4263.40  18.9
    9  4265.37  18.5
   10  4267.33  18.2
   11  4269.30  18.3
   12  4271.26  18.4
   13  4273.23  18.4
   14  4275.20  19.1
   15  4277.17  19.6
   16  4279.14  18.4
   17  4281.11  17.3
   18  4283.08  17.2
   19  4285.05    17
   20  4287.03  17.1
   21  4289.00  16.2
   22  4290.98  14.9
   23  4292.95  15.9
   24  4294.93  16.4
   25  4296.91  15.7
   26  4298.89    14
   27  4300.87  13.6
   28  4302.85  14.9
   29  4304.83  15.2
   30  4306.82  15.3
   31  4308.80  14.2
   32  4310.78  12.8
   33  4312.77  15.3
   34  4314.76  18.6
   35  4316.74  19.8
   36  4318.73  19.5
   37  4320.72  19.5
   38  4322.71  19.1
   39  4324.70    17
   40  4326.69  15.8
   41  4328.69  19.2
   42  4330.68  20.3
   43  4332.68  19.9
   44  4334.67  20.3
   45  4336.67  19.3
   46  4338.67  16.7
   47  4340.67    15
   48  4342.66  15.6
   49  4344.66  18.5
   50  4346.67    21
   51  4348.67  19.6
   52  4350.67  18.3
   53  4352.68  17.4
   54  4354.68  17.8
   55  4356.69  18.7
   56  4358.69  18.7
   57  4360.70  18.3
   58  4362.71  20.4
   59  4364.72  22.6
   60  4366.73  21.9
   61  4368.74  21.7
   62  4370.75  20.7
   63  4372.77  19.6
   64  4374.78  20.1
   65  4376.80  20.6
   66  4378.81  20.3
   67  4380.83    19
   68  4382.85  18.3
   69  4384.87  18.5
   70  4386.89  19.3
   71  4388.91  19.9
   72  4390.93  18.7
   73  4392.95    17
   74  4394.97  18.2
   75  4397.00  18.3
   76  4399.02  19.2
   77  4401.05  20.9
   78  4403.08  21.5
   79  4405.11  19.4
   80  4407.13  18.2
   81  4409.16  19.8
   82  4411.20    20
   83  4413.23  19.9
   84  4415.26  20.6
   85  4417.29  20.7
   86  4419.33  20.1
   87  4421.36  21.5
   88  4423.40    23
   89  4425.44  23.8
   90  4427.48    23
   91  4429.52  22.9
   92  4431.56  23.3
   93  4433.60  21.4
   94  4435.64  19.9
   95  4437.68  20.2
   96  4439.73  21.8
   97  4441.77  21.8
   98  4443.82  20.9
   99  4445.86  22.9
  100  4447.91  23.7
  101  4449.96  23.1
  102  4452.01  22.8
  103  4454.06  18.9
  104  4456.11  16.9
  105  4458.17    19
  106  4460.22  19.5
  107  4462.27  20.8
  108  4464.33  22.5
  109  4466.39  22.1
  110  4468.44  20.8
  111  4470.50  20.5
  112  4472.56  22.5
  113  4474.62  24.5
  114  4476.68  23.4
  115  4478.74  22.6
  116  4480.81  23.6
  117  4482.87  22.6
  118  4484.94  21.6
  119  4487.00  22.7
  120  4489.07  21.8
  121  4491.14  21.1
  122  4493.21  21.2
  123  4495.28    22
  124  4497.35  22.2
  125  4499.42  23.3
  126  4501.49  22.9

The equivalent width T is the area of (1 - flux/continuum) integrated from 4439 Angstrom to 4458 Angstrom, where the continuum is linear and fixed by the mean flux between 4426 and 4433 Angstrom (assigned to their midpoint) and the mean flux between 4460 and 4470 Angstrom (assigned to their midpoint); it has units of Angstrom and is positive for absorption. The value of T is 0.7 Angstrom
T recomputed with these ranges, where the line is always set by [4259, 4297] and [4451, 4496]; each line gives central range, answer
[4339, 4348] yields 0.72 Angstrom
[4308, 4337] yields 0.99 Angstrom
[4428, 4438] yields -0.46 Angstrom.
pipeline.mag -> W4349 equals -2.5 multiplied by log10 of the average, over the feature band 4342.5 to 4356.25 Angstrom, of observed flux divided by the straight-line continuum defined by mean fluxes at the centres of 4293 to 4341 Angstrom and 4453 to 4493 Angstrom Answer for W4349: -0.03 mag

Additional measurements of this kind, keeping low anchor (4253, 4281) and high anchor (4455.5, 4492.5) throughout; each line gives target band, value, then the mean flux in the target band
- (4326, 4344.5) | 0.11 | 18.1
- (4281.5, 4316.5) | 0.24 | 15.7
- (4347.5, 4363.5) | 0.09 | 18.7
